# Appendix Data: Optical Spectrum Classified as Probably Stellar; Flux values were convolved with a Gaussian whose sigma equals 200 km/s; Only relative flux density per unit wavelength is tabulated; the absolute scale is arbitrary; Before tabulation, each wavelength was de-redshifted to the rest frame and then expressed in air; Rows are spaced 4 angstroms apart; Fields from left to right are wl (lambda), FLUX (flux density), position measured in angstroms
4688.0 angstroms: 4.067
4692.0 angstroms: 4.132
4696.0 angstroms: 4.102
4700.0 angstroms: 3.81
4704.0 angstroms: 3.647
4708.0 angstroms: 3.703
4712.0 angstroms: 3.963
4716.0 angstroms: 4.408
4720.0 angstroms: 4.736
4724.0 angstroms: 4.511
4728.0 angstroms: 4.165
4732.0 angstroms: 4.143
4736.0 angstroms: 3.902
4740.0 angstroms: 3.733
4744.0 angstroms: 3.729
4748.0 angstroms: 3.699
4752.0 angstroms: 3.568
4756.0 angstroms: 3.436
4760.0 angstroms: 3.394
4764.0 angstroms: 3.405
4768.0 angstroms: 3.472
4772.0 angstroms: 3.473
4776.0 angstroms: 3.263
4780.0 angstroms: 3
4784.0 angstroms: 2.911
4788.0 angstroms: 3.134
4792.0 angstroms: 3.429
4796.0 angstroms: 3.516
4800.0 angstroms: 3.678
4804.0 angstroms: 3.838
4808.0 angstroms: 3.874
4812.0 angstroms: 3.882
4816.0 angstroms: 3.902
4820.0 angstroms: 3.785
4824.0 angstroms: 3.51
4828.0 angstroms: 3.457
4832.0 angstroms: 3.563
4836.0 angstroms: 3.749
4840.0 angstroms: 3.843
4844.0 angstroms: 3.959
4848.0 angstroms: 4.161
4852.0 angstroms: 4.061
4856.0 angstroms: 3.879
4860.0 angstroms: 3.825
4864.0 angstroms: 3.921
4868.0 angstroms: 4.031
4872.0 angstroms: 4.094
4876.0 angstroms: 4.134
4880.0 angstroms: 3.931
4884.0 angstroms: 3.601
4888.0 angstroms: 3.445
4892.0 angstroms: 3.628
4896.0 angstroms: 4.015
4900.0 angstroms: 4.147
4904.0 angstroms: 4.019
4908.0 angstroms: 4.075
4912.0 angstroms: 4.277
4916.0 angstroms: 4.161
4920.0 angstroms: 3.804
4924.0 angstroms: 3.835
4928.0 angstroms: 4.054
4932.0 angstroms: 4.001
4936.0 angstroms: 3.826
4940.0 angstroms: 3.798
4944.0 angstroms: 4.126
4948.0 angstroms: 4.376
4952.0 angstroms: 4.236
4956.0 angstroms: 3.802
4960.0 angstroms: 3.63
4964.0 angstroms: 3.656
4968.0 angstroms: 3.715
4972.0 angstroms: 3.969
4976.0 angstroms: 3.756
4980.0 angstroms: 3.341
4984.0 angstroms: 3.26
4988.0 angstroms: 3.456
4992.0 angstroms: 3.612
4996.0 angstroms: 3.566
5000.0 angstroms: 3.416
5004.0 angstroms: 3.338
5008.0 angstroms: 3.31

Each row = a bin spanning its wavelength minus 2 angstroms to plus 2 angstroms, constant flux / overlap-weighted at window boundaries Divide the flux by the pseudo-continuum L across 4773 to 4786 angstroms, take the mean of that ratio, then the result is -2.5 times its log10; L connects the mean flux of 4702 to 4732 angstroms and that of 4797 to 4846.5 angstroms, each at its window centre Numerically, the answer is 0.258 mag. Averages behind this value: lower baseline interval 4.16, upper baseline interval 3.75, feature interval 3.09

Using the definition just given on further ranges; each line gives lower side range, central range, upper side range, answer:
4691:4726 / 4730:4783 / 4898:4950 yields 0.16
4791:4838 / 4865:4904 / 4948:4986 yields -0.05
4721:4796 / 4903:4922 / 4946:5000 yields -0.11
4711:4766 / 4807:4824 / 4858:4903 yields 0.02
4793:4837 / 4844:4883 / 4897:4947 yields -0.04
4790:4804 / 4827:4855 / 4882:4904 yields -0.05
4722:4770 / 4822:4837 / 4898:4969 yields 0.09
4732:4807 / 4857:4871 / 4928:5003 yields -0.09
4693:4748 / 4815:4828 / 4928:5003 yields 0.07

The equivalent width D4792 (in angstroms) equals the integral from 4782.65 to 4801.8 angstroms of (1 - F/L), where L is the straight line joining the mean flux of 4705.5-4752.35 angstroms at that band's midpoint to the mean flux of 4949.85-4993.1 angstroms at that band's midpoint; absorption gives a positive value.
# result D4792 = 2.9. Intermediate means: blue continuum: 4.03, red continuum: 3.68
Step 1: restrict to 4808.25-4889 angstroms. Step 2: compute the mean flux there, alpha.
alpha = 3.84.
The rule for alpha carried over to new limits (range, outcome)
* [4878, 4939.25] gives 3.92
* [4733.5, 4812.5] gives 3.51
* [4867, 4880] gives 4.07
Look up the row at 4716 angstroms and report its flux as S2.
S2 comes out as 4.408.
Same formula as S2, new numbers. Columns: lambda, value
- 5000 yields 3.416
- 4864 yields 3.921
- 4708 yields 3.703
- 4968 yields 3.715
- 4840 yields 3.843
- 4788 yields 3.134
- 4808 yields 3.874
